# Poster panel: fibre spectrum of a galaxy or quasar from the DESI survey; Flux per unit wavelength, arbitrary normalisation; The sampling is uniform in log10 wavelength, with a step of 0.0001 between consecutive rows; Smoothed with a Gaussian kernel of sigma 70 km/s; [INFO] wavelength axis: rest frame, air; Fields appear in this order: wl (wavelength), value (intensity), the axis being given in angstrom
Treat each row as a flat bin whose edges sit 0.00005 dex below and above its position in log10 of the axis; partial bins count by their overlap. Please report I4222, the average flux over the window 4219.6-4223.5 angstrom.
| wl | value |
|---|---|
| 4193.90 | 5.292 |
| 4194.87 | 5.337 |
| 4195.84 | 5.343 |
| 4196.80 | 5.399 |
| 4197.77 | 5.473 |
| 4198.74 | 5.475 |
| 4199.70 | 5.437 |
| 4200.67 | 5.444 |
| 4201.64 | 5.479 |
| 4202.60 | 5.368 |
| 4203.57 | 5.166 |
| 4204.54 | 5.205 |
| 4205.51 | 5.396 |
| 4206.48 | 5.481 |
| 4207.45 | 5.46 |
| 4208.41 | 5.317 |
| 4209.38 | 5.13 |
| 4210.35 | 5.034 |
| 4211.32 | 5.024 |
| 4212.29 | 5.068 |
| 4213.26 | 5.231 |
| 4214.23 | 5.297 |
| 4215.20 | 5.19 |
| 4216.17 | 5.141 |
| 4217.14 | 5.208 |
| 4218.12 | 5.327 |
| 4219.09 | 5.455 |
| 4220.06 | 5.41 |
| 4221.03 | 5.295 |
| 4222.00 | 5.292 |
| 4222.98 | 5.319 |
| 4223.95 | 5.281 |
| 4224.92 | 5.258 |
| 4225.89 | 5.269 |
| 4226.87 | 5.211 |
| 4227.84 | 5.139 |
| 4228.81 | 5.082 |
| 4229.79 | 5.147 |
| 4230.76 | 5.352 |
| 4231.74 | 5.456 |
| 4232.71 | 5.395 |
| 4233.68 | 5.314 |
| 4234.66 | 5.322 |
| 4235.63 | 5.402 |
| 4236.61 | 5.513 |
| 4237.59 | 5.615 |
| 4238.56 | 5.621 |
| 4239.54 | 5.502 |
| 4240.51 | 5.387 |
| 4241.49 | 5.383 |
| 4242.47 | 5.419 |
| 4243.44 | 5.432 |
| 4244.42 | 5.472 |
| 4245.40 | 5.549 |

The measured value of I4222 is 5.33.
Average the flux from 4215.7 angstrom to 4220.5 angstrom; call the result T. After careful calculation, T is 5.3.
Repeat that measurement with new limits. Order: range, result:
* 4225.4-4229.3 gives 5.18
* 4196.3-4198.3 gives 5.43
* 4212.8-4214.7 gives 5.26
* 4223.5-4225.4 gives 5.28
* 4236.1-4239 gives 5.58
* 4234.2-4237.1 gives 5.41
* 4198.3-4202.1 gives 5.46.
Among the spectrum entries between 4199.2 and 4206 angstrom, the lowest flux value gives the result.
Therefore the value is 5.166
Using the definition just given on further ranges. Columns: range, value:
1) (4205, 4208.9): 5.317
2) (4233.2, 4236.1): 5.314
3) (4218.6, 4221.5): 5.295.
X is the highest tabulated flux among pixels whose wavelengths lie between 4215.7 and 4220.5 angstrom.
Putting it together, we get 5.455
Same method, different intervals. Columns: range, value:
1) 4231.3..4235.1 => 5.456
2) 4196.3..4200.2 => 5.475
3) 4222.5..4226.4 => 5.319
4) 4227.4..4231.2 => 5.352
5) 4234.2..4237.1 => 5.513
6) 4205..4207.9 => 5.481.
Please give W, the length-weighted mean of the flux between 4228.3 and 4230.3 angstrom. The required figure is 5.12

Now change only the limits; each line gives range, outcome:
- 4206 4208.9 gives 5.43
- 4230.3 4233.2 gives 5.41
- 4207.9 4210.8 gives 5.18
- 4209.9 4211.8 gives 5.03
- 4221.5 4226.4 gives 5.28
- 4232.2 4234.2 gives 5.37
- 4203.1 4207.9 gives 5.33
